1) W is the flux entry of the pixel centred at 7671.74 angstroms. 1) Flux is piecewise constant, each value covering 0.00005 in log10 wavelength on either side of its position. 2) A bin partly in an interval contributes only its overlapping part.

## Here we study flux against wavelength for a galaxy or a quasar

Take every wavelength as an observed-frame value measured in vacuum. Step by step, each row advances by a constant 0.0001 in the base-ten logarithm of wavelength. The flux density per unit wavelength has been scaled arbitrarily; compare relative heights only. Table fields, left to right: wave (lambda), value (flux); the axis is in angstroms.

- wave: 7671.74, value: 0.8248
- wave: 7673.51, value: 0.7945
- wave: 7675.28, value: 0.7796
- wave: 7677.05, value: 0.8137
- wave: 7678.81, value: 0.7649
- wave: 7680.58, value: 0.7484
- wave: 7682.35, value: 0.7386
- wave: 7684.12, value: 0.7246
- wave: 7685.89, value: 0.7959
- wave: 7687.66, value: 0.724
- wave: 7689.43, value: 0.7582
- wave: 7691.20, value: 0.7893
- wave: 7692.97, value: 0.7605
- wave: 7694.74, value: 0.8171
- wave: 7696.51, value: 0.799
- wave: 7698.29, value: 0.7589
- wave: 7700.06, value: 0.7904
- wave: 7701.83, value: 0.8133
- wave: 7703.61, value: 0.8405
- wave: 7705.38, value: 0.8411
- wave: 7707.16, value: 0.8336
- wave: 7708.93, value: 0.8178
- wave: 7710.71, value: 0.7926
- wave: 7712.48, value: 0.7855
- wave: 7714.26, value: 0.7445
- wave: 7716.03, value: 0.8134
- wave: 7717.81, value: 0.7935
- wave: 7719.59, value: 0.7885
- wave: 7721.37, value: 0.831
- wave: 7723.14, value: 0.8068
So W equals 0.8248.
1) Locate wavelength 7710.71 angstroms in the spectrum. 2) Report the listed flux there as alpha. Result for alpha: 0.7926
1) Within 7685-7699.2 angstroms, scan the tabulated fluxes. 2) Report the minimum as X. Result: 0.724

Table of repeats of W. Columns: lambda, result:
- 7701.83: 0.8133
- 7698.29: 0.7589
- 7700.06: 0.7904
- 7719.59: 0.7885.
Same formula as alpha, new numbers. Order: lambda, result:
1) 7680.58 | 0.7484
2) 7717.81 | 0.7935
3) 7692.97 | 0.7605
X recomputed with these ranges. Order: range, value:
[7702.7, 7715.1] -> 0.7445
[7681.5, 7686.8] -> 0.7246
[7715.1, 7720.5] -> 0.7885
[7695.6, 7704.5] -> 0.7589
